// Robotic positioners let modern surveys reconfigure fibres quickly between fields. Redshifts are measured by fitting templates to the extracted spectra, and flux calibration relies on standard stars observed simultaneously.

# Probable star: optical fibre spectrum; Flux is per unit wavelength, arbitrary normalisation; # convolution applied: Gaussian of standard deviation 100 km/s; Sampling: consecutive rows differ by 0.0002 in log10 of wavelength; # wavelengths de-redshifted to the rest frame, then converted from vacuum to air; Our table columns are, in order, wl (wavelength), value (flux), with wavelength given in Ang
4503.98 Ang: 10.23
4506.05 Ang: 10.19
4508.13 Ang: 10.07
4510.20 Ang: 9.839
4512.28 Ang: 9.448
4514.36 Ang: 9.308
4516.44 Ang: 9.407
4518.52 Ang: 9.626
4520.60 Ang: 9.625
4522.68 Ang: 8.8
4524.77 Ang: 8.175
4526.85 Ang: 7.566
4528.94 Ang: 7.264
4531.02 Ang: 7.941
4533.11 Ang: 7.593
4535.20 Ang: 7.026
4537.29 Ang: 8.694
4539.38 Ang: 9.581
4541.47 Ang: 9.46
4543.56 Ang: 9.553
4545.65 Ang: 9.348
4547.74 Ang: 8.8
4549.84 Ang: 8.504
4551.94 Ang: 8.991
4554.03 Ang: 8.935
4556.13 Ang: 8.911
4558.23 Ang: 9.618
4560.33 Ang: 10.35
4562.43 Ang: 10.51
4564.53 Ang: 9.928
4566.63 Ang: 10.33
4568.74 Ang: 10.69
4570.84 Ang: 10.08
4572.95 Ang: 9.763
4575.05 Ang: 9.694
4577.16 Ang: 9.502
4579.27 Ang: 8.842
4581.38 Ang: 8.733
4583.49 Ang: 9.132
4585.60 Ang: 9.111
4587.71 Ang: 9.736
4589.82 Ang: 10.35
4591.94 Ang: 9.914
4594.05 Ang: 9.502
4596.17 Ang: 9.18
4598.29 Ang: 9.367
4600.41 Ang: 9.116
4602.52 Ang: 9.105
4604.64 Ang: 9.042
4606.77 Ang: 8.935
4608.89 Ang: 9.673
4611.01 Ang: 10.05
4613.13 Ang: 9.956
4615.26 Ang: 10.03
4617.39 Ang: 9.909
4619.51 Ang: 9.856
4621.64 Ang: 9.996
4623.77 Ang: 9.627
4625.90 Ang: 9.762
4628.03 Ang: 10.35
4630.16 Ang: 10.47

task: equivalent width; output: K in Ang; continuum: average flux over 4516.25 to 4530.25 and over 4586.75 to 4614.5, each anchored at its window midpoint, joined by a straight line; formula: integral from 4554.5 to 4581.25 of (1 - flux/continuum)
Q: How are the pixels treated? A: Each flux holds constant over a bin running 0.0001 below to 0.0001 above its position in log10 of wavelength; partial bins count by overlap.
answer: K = -1.9 Ang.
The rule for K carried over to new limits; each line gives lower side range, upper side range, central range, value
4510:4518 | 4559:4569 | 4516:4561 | 5.0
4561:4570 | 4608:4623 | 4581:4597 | 1.0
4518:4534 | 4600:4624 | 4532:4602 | -3.4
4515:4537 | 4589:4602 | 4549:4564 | -1.0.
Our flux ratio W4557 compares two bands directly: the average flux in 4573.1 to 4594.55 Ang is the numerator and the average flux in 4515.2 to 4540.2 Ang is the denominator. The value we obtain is 1.1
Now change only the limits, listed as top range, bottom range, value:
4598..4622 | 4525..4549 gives 1.14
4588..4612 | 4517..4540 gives 1.14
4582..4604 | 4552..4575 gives 0.96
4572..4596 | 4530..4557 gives 1.09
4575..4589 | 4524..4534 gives 1.20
